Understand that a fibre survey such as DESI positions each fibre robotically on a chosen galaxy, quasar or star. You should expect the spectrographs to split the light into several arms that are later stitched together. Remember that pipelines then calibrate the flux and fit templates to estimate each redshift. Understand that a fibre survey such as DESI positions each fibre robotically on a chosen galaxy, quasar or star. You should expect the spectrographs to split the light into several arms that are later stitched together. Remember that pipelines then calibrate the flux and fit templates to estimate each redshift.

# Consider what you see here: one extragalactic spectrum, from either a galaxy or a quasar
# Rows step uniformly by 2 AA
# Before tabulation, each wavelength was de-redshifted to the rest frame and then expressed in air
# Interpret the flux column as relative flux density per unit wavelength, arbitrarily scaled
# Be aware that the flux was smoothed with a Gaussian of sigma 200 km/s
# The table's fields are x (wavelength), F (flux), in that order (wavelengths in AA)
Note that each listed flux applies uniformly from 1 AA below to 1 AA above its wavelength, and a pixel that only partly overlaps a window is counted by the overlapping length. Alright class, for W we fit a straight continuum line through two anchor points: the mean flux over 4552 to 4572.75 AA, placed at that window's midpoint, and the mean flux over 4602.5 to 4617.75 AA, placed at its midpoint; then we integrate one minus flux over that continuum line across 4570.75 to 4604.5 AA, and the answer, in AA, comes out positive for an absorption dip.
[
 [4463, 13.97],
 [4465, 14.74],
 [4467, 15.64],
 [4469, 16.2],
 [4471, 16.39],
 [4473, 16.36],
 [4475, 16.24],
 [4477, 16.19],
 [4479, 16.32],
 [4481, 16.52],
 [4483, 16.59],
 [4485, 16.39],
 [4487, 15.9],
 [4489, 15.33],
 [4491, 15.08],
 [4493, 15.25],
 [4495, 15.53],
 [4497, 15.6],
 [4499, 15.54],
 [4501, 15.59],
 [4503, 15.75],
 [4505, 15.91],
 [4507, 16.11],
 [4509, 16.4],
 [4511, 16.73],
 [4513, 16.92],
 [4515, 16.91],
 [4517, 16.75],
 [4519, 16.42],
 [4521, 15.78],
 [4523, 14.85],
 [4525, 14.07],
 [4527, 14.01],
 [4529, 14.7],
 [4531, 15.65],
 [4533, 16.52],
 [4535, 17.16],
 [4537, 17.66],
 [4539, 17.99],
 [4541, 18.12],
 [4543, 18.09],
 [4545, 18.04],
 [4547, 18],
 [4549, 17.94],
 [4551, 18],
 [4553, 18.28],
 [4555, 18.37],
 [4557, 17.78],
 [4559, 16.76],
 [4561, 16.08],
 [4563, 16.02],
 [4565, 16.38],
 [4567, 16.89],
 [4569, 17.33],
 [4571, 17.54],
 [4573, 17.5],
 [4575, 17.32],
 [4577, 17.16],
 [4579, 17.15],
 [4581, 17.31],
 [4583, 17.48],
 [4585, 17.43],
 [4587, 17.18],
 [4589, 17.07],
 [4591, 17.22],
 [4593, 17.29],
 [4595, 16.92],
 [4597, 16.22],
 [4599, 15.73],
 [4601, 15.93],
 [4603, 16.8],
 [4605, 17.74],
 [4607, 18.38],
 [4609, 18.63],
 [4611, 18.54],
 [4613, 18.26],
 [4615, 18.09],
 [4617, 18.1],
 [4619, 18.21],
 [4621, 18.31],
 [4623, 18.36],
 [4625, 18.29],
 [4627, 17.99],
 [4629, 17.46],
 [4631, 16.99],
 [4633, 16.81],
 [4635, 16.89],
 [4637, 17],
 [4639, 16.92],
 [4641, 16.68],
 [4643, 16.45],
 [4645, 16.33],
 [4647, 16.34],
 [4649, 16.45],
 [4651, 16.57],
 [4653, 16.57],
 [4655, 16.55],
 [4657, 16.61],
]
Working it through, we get 1.2 AA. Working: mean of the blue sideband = 17.2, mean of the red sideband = 18.1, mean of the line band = 17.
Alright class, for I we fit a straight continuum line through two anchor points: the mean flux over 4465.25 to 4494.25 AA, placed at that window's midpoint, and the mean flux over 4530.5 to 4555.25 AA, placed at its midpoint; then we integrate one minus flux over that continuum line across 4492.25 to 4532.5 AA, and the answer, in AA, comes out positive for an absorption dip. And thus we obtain 2.7 AA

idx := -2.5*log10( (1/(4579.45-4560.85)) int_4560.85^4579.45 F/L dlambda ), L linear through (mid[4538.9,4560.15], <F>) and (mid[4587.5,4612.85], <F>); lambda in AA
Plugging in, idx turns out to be 0.04 mag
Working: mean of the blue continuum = 17.9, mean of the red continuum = 17.2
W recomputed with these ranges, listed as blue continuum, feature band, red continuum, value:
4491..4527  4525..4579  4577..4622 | -1.56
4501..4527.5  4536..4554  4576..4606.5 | -1.83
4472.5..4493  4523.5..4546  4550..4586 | 0.39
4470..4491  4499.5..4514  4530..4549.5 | 0.51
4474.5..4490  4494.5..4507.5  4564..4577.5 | 0.54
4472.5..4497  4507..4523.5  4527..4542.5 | 0.02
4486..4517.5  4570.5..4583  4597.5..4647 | -0.35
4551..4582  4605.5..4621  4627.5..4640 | -1.08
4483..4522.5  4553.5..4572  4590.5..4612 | -0.35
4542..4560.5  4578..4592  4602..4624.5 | 0.58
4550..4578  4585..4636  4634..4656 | -1.86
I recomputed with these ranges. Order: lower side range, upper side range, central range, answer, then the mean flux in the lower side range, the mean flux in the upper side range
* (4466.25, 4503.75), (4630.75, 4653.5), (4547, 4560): -1.3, 15.9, 16.7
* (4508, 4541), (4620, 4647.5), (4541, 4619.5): -3.3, 16.2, 17.2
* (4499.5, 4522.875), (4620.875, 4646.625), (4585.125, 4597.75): -0.1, 16.2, 17.2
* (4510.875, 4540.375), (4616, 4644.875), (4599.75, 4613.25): -0.4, 16.1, 17.4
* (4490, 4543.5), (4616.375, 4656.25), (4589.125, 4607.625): -0.1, 16.1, 17.2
